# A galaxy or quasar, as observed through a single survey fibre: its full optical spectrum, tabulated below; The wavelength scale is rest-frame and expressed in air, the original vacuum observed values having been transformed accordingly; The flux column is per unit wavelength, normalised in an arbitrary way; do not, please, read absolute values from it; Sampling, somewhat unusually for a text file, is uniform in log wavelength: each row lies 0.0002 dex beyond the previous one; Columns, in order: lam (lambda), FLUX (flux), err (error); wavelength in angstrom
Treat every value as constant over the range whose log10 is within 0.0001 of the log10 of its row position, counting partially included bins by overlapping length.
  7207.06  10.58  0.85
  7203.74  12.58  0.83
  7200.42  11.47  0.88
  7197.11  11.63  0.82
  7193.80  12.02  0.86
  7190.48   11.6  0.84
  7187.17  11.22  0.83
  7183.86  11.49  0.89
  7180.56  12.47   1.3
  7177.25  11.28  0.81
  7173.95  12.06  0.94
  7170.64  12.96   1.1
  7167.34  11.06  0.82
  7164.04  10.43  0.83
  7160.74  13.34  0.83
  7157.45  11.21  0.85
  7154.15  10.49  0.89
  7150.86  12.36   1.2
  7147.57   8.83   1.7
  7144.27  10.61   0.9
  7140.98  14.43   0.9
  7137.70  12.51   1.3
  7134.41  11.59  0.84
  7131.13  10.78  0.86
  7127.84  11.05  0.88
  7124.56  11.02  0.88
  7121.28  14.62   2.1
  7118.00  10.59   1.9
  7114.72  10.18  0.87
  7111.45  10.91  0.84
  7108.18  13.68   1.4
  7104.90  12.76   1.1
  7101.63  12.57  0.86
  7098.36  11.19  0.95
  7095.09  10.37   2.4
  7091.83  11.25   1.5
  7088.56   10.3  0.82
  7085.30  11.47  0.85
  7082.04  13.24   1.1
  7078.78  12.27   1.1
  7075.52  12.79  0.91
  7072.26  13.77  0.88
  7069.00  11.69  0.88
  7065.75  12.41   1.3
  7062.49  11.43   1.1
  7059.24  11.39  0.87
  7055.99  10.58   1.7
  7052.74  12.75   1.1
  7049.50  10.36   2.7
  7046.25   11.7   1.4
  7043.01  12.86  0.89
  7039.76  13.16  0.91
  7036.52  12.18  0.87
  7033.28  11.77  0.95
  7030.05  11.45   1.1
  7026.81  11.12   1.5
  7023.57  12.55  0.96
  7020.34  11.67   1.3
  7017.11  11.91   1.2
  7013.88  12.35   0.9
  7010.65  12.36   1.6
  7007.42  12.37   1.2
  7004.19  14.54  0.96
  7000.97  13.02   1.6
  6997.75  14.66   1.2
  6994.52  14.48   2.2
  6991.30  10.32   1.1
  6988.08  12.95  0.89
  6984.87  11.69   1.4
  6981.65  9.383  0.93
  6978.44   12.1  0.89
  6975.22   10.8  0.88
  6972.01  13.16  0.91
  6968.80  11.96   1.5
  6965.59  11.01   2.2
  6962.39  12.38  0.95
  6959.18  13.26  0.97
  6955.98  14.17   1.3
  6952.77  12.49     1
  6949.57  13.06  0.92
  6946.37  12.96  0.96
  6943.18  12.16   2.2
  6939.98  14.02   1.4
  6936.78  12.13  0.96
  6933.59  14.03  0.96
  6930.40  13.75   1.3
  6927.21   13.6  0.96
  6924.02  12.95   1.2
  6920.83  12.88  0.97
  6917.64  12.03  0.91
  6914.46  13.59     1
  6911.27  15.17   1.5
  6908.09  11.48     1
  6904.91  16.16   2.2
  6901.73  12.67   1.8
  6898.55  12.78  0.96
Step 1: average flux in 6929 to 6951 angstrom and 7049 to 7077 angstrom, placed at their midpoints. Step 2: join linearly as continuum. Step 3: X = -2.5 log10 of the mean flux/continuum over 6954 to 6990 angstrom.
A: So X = 0.07 mag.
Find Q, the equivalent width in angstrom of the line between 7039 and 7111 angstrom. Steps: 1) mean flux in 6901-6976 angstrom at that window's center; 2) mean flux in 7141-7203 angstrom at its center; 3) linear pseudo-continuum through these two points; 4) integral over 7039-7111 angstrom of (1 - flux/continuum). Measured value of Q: 1.2 angstrom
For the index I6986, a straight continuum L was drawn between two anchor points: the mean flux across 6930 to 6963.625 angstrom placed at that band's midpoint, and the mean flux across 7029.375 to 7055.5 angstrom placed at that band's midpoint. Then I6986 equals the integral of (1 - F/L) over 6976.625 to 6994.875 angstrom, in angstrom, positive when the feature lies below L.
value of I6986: 1.5 angstrom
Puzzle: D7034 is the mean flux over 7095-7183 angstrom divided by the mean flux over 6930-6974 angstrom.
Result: 0.9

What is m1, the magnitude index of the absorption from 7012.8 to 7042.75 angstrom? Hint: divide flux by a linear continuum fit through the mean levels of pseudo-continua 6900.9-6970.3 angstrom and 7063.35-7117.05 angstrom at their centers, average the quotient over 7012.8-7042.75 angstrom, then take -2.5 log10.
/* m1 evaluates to 0.03 mag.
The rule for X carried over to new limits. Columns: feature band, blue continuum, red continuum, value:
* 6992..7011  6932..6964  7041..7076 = -0.08 mag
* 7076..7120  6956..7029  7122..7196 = 0.02 mag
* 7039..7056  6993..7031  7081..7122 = 0.03 mag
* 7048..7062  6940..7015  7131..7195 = 0.08 mag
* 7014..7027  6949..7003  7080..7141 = 0.02 mag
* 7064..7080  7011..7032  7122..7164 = -0.08 mag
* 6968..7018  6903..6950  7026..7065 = 0.00 mag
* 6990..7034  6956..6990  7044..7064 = -0.07 mag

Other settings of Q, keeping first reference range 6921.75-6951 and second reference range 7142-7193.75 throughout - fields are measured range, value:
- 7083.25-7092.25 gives 0.7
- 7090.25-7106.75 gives 0.5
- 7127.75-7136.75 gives 0.4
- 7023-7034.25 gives 0.8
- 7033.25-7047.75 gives 0.0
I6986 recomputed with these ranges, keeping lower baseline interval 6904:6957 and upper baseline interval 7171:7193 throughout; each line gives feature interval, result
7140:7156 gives 1.0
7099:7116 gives 0.3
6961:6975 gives 1.1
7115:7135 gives 1.0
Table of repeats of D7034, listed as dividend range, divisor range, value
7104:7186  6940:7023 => 0.94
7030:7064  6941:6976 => 0.94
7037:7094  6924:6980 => 0.94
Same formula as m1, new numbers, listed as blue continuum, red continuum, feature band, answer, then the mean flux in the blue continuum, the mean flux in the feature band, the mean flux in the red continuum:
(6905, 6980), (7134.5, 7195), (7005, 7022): 0.02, 12.9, 12.2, 11.7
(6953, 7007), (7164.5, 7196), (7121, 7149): 0.03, 12.5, 11.6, 11.7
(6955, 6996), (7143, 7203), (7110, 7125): 0.01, 12.1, 11.5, 11.5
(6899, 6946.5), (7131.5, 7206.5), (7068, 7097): 0.03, 13.3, 11.9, 11.7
